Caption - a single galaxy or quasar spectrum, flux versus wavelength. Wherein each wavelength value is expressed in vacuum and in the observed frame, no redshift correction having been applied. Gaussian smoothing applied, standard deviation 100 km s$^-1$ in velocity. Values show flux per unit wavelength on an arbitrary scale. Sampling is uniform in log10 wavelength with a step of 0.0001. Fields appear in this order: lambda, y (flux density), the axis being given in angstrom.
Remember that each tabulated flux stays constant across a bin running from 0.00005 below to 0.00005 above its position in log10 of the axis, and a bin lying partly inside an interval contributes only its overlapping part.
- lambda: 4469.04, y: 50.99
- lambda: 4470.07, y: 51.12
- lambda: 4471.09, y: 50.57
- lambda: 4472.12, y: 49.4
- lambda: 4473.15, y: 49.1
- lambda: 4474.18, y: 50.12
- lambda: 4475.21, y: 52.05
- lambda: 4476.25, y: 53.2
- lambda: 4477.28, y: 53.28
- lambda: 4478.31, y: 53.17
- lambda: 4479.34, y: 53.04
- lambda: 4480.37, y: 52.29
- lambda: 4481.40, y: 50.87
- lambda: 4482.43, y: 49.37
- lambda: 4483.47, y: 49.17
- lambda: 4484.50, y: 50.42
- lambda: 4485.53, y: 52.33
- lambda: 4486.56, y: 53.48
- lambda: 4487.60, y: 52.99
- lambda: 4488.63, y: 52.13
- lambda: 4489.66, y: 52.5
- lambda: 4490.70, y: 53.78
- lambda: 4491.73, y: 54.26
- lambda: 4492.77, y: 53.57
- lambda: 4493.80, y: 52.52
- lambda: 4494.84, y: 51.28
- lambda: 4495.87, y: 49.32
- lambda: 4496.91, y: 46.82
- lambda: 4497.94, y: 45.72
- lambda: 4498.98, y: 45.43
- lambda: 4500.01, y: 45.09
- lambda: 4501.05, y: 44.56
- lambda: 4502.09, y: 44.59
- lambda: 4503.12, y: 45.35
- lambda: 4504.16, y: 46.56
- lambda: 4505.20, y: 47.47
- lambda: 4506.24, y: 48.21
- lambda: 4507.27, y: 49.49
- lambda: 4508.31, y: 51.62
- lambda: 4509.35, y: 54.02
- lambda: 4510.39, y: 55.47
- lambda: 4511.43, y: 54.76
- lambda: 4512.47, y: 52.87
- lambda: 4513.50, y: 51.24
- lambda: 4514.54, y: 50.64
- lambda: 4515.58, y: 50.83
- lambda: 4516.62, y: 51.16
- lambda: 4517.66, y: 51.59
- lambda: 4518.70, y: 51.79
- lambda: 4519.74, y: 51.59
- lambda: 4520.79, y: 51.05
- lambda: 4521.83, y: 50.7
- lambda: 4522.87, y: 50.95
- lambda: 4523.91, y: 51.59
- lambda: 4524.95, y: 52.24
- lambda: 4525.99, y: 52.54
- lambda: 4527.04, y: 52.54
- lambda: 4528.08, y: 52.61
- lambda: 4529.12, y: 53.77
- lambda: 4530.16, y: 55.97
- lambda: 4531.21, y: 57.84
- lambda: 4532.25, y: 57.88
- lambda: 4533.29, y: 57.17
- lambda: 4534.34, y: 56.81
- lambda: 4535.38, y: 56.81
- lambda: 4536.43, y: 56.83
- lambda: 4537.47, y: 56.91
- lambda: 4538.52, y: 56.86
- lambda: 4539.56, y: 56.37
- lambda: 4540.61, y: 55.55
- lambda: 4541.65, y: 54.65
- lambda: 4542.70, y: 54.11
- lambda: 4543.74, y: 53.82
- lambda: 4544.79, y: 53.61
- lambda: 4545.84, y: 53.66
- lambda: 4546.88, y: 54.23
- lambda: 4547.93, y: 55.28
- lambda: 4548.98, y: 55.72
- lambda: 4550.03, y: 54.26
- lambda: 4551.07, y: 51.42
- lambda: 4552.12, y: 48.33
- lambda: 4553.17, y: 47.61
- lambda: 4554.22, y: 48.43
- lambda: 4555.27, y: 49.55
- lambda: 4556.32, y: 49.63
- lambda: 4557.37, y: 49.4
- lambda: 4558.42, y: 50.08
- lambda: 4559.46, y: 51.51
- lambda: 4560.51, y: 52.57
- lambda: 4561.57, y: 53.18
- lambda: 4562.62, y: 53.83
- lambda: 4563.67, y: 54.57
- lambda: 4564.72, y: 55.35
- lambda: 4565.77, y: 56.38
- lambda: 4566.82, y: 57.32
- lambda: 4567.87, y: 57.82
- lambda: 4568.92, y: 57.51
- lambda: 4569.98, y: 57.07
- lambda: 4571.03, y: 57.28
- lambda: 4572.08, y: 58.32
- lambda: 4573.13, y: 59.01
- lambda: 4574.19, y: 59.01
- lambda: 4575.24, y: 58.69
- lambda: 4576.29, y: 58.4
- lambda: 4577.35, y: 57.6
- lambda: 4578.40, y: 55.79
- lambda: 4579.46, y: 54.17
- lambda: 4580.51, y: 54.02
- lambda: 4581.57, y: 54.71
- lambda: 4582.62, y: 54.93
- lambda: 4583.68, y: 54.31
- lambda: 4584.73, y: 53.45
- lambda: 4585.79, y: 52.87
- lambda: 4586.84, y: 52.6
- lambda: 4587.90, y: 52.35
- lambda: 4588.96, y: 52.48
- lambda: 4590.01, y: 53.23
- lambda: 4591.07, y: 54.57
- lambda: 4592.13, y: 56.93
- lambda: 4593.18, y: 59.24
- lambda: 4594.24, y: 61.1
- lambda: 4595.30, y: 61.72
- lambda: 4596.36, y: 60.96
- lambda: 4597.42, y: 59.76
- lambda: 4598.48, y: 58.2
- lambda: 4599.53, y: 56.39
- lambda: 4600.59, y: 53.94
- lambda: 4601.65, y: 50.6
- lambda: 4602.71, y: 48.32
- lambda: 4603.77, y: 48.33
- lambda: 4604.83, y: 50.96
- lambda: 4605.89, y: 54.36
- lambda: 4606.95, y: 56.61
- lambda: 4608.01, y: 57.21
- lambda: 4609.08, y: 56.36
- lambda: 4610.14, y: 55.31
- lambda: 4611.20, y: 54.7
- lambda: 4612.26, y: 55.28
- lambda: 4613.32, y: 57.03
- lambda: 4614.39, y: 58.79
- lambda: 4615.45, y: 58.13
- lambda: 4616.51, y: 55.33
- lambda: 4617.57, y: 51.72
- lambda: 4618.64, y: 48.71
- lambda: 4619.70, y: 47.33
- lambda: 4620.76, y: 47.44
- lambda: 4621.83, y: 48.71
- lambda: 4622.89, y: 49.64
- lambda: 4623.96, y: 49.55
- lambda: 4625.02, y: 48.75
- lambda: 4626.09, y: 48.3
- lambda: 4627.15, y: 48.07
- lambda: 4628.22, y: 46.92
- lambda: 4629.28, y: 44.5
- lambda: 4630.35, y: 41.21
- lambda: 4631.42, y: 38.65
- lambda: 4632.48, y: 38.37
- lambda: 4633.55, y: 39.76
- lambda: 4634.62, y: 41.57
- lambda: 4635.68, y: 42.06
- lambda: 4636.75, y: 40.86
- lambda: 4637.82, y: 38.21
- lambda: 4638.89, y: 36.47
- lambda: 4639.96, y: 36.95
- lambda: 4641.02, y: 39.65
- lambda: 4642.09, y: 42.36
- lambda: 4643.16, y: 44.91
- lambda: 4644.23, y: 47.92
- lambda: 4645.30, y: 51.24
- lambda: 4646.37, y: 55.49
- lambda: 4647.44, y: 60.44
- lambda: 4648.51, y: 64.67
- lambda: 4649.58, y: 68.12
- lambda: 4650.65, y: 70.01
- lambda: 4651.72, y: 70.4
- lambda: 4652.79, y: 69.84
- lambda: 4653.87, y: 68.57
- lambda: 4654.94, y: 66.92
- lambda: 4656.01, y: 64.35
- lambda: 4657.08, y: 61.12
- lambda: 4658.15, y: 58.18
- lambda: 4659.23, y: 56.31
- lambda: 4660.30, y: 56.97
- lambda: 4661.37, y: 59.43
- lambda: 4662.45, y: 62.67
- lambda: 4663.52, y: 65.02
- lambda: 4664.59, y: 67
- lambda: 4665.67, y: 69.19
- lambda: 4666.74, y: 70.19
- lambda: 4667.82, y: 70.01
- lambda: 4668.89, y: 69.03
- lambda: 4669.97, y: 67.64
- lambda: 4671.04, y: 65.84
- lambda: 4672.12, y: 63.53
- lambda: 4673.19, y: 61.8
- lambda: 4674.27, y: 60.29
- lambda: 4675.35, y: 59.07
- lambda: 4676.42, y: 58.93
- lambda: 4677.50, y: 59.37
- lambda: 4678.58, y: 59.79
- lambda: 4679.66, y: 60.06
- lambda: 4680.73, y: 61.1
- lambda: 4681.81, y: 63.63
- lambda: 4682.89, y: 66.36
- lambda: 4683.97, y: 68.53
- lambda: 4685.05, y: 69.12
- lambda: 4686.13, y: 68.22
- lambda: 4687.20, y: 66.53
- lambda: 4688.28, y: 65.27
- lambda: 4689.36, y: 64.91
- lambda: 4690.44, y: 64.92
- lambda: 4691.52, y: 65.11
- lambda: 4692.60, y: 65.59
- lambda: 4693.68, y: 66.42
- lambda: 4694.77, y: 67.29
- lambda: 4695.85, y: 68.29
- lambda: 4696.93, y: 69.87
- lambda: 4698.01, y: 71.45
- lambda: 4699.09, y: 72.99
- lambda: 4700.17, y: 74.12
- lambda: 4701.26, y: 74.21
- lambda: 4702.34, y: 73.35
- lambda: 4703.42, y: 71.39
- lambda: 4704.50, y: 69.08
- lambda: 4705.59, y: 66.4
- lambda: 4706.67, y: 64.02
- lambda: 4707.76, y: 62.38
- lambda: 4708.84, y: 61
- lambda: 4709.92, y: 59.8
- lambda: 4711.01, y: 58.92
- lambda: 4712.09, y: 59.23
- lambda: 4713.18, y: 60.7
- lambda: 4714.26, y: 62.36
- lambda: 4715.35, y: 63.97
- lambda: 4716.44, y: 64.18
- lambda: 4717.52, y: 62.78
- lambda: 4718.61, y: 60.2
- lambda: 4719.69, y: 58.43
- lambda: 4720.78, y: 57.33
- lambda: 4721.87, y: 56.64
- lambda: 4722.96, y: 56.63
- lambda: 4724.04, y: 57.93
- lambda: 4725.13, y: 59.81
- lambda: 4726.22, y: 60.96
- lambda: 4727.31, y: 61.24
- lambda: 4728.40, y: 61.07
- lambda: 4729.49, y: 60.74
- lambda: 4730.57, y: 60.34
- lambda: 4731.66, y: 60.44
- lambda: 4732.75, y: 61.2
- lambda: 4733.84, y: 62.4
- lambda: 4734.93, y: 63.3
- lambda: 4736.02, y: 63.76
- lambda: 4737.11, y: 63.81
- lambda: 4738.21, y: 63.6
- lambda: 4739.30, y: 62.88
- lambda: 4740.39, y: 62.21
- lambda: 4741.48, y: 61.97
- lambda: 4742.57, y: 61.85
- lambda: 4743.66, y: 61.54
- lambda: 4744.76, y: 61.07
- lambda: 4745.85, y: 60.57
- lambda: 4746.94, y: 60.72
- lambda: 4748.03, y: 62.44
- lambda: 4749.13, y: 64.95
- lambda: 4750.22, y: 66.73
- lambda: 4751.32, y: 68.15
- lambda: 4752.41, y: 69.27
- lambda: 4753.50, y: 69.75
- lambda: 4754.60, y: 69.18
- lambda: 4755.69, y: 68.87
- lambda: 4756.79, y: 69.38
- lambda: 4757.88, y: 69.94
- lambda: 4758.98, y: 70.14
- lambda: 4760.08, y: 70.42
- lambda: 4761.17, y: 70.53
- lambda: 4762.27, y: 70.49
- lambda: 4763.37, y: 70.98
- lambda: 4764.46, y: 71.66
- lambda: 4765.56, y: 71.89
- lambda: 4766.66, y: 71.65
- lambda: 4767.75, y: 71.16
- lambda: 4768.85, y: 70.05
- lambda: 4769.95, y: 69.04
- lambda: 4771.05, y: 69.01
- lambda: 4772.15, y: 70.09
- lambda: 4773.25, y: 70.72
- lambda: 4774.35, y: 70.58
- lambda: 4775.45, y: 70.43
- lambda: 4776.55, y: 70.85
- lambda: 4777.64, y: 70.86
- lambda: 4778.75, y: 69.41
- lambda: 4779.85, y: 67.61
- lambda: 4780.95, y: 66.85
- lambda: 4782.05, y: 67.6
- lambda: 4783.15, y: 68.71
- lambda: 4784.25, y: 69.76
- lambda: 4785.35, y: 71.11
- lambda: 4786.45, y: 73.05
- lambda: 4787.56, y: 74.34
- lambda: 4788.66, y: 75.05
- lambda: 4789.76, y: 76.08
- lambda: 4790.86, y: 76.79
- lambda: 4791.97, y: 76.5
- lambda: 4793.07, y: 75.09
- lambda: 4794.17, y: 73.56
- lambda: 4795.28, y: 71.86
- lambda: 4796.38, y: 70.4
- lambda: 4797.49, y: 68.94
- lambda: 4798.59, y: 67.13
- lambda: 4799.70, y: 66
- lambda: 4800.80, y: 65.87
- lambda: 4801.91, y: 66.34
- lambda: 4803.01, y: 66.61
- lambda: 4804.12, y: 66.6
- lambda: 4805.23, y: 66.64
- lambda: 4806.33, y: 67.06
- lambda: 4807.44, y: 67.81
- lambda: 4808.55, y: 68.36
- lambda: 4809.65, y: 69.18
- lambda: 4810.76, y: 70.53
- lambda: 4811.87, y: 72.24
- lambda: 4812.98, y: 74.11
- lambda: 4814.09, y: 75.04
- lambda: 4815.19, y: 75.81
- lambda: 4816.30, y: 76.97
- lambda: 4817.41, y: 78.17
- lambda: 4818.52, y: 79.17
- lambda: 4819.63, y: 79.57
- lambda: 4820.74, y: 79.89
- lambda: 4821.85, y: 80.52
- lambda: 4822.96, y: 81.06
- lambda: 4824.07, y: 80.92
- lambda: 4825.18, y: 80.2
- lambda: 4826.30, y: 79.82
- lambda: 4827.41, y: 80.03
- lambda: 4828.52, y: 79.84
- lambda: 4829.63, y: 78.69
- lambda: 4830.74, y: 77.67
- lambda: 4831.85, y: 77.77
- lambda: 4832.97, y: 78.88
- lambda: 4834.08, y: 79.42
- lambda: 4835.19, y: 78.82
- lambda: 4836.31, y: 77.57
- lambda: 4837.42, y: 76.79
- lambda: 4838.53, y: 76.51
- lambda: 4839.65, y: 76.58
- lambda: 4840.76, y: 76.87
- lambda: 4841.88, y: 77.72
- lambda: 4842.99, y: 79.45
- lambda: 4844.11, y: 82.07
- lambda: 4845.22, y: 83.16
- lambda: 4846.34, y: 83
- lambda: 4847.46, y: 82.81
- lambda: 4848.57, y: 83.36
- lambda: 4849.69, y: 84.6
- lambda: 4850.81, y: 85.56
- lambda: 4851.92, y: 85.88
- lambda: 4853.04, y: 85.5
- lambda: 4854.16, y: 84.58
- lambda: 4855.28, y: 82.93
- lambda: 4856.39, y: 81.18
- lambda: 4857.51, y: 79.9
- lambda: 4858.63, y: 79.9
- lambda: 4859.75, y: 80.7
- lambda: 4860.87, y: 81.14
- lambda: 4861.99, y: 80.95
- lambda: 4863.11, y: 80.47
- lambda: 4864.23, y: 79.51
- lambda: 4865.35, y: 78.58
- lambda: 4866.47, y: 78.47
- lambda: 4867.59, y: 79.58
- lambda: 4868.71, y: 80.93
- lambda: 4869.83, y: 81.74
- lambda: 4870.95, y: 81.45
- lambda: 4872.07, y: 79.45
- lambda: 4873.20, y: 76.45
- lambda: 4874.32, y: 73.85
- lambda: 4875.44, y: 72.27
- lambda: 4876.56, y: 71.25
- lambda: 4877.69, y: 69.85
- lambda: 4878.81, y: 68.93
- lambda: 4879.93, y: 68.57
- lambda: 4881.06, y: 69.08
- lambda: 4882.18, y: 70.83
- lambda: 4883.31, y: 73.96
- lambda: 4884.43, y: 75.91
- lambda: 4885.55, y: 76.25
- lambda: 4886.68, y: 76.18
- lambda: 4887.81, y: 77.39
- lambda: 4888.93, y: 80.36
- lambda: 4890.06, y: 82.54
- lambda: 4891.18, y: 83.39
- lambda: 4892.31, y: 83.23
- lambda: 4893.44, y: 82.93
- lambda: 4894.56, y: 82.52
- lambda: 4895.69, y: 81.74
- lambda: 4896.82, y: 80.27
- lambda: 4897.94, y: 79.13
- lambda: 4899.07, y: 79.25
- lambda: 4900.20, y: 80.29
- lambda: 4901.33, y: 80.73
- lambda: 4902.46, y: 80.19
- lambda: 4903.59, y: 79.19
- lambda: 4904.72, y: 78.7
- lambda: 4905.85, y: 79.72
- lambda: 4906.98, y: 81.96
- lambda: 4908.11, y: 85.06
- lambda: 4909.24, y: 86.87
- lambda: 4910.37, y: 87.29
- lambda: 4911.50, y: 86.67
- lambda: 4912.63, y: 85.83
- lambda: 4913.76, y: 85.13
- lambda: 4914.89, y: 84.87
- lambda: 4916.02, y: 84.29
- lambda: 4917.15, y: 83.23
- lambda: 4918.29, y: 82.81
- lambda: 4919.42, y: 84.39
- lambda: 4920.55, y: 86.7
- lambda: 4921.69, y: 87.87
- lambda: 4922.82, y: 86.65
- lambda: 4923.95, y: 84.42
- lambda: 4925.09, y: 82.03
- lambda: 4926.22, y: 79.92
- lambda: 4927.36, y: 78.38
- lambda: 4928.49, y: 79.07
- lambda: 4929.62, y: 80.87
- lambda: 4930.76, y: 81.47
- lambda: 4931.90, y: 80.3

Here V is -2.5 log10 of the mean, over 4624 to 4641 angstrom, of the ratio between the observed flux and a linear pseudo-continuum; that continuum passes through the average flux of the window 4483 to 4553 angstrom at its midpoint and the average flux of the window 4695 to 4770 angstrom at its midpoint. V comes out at 0.36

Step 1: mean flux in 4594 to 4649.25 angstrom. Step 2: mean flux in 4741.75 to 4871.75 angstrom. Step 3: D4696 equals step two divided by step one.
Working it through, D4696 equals 1.48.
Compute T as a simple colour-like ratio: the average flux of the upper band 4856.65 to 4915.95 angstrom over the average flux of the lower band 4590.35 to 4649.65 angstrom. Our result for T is 1.6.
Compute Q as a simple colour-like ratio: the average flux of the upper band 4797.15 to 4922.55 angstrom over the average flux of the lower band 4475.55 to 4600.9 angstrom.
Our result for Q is 1.47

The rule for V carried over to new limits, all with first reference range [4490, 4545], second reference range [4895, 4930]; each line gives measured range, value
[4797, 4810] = 0.11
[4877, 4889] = 0.10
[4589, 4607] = 0.05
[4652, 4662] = 0.01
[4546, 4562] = 0.07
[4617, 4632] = 0.27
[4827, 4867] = -0.04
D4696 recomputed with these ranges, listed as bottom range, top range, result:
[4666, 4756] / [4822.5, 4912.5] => 1.24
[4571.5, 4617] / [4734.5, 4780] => 1.21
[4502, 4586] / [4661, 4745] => 1.19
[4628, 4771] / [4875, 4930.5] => 1.29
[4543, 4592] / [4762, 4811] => 1.30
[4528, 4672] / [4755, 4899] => 1.38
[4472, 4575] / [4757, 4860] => 1.42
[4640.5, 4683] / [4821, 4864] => 1.31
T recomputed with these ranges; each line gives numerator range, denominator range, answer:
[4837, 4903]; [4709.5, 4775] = 1.23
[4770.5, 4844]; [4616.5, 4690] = 1.31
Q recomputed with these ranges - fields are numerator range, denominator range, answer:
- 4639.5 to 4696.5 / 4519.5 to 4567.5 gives 1.16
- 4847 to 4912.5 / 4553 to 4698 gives 1.41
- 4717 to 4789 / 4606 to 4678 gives 1.20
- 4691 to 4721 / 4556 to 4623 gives 1.19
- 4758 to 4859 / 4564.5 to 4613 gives 1.34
